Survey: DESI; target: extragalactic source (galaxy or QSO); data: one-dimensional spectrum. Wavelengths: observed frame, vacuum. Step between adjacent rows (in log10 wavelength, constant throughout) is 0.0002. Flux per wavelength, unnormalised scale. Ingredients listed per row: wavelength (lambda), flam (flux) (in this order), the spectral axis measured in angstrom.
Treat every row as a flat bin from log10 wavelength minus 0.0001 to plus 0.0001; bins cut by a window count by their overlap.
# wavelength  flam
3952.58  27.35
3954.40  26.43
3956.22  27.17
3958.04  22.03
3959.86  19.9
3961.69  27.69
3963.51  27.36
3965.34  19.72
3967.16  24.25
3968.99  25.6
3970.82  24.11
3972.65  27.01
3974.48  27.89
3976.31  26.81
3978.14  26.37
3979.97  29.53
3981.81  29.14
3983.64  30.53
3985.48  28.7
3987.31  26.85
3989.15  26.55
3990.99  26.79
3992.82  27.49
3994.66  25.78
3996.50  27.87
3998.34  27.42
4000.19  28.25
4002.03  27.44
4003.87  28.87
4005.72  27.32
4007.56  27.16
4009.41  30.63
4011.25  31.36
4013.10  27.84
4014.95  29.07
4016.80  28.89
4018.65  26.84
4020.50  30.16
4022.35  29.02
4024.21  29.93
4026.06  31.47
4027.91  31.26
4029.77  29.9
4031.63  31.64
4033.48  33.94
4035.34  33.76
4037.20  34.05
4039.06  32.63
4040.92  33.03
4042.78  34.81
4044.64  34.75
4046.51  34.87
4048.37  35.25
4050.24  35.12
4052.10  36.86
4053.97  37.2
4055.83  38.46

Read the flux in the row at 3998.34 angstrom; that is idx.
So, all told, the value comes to 27.42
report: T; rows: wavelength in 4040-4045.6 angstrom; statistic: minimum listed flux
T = 33.03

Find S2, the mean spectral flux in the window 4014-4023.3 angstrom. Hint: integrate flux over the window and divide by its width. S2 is 28.8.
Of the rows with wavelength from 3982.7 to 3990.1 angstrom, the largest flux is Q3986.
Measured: 30.53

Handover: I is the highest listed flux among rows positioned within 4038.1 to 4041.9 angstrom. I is 33.03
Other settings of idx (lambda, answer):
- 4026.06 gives 31.47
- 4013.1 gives 27.84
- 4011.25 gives 31.36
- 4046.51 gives 34.87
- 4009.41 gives 30.63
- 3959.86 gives 19.9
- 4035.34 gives 33.76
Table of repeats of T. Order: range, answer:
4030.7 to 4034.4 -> 31.64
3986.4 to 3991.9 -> 26.55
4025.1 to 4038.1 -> 29.9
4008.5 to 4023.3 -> 26.84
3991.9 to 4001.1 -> 25.78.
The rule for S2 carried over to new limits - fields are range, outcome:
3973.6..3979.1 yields 27.1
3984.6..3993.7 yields 27.3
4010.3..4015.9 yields 29.4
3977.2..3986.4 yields 28.9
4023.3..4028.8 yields 30.9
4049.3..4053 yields 36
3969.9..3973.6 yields 25.6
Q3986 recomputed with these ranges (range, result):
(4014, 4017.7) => 29.07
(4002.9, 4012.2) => 31.36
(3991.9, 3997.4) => 27.87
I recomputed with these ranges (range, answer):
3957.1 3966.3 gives 27.69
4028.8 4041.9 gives 34.05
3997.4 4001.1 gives 28.25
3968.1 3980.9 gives 29.53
